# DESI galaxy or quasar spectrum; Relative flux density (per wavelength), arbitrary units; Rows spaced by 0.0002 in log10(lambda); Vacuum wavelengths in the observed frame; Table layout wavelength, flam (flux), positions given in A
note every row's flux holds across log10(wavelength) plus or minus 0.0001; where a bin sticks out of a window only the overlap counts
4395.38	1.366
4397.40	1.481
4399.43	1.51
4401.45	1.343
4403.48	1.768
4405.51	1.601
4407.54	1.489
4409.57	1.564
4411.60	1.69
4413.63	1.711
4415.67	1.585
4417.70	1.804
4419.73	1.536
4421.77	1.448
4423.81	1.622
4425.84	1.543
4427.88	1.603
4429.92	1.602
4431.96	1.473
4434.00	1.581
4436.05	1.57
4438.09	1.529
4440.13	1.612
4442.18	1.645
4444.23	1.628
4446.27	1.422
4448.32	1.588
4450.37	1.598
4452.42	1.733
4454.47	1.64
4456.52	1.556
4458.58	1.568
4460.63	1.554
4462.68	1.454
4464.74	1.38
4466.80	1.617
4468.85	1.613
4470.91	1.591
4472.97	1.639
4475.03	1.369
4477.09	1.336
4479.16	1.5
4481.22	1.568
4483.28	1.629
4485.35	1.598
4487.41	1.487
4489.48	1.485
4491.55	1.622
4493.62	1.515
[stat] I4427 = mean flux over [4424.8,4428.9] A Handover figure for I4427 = 1.58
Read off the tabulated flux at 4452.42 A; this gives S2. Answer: 1.733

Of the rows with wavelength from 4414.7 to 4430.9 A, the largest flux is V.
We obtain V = 1.804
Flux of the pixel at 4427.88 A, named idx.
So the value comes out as 1.603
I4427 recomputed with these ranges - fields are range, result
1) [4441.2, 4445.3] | 1.63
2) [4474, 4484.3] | 1.48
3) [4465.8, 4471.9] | 1.61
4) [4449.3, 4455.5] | 1.66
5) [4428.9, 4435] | 1.55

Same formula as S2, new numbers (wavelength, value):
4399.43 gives 1.51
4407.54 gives 1.489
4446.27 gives 1.422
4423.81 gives 1.622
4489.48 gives 1.485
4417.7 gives 1.804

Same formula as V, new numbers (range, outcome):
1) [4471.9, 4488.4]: 1.639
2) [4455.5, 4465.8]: 1.568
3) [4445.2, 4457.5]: 1.733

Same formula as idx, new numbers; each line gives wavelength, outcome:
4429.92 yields 1.602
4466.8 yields 1.617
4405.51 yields 1.601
